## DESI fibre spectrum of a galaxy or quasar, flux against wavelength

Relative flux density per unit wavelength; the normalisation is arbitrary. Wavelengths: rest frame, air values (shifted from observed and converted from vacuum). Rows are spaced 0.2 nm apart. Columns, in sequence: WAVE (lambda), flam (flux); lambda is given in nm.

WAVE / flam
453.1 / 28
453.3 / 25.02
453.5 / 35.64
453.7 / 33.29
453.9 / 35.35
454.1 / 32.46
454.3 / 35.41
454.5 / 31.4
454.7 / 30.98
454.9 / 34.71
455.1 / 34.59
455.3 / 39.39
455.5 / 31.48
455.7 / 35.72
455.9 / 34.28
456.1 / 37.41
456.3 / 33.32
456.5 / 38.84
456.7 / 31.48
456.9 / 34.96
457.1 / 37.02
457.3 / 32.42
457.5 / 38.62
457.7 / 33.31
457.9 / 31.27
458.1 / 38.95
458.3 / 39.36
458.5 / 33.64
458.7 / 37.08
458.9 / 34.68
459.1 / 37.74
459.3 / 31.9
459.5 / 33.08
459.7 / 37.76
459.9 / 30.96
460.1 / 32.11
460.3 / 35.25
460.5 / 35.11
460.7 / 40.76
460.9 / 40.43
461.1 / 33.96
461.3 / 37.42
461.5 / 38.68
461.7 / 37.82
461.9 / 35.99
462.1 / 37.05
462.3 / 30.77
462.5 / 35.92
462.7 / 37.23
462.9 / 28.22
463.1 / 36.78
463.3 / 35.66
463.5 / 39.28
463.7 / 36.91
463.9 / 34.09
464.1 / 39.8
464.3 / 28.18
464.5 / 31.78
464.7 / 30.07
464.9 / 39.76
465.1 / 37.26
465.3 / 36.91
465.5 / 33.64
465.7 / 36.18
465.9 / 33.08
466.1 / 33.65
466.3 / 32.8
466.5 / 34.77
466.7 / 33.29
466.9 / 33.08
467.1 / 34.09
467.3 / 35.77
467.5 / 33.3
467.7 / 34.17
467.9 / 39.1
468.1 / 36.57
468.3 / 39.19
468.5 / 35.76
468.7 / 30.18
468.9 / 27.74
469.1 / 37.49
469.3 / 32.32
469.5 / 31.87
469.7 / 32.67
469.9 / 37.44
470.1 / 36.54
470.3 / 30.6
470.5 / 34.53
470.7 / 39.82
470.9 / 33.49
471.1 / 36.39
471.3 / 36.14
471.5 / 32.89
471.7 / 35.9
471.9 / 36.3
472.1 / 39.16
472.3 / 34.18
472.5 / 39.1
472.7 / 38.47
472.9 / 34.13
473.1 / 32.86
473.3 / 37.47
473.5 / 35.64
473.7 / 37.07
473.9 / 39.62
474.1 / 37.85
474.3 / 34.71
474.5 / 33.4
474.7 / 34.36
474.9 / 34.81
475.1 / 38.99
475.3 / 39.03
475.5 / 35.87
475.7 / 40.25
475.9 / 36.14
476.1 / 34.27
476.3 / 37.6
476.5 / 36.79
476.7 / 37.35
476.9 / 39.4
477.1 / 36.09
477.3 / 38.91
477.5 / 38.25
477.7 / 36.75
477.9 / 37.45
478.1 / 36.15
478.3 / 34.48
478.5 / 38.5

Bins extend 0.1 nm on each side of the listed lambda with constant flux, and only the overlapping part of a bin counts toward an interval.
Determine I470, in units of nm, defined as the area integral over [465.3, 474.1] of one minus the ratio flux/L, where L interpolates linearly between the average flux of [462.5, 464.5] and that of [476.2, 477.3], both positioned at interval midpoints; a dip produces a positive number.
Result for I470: 0.262 nm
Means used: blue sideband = 35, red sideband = 37.6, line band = 35.1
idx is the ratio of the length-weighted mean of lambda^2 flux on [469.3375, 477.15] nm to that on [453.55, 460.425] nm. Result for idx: 1.1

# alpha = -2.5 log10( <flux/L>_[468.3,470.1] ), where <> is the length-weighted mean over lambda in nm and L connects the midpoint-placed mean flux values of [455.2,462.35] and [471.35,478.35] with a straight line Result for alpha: 0.080 mag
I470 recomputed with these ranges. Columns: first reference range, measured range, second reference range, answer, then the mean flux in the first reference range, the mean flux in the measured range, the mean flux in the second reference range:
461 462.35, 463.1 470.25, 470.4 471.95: 0.24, 36.1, 34.7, 35.7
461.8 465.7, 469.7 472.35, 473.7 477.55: 0.05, 35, 35.6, 37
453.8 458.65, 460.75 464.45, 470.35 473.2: -0.06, 34.9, 35.8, 35.9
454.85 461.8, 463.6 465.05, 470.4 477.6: 0.06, 35.6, 34.5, 36.6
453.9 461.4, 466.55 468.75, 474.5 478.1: 0.07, 35.1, 35.1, 37.1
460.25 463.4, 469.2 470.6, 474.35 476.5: 0.10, 36.1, 33.7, 36.4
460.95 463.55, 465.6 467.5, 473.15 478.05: 0.11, 35.8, 34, 37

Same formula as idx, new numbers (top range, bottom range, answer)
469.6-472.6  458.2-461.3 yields 1.05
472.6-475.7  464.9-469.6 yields 1.09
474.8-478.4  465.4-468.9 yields 1.12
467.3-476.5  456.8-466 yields 1.05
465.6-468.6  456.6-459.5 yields 1.04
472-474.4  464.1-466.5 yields 1.11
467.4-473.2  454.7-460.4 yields 1.06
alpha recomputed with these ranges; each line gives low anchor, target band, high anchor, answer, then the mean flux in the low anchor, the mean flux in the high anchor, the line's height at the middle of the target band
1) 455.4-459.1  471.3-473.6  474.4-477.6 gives 0.02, 35.3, 37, 36.6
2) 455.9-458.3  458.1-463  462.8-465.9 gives -0.01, 35.4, 34.9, 35.1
